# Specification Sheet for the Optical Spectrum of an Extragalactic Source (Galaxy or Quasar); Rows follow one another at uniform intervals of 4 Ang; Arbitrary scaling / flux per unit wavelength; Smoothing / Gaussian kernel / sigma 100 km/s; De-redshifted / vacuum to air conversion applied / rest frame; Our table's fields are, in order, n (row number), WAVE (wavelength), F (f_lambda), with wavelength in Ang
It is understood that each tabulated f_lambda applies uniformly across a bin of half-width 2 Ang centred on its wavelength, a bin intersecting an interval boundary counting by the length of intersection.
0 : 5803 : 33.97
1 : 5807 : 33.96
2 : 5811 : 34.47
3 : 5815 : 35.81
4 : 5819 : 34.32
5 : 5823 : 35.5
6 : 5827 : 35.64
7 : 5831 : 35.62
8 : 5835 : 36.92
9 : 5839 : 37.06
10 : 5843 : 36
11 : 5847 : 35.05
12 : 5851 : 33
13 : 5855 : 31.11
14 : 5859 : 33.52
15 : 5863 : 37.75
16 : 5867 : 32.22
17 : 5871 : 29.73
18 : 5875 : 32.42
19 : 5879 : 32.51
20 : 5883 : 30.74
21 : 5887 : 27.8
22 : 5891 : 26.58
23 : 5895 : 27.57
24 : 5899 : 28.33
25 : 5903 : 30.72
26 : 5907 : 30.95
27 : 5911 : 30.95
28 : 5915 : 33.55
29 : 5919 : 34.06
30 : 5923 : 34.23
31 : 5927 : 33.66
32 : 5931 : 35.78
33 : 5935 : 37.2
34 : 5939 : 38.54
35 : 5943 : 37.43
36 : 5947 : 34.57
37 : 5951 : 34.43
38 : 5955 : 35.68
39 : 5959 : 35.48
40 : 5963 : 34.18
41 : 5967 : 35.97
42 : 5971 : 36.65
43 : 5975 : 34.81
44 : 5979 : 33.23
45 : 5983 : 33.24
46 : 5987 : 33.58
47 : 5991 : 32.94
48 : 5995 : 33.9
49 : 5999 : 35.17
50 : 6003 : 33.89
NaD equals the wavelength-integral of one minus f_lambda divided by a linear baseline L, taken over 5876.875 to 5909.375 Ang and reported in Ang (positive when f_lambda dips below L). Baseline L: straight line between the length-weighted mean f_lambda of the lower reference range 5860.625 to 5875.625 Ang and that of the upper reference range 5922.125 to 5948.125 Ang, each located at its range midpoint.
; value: 4.5 Ang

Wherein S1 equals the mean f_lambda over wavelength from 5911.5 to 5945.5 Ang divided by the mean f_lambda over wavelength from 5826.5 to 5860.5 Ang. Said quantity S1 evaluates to 1.01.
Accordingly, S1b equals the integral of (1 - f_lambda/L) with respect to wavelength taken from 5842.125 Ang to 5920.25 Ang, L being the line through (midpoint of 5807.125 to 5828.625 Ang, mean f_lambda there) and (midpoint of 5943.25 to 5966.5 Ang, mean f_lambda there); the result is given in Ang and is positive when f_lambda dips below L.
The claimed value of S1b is 7.7 Ang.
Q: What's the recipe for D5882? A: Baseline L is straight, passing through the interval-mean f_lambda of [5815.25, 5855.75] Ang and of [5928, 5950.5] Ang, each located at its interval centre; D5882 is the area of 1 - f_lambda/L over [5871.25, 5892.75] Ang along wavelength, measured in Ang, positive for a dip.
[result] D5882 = 3.43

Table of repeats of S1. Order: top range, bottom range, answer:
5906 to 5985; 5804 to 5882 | 1.01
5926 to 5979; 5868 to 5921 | 1.17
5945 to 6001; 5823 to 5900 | 1.06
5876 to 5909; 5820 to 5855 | 0.84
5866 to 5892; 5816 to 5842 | 0.85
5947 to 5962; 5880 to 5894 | 1.22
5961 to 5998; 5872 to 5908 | 1.15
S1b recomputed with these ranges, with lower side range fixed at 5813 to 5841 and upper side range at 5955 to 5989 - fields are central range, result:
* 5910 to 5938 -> 0.5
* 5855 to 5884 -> 2.3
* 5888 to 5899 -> 2.5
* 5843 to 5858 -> 0.9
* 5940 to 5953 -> -0.3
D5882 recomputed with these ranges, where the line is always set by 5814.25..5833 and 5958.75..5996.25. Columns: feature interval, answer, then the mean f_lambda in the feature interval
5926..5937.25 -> -0.4 Ang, 35.8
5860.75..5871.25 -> 0.4 Ang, 33.8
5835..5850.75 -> -0.3 Ang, 35.8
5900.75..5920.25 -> 1.6 Ang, 31.9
